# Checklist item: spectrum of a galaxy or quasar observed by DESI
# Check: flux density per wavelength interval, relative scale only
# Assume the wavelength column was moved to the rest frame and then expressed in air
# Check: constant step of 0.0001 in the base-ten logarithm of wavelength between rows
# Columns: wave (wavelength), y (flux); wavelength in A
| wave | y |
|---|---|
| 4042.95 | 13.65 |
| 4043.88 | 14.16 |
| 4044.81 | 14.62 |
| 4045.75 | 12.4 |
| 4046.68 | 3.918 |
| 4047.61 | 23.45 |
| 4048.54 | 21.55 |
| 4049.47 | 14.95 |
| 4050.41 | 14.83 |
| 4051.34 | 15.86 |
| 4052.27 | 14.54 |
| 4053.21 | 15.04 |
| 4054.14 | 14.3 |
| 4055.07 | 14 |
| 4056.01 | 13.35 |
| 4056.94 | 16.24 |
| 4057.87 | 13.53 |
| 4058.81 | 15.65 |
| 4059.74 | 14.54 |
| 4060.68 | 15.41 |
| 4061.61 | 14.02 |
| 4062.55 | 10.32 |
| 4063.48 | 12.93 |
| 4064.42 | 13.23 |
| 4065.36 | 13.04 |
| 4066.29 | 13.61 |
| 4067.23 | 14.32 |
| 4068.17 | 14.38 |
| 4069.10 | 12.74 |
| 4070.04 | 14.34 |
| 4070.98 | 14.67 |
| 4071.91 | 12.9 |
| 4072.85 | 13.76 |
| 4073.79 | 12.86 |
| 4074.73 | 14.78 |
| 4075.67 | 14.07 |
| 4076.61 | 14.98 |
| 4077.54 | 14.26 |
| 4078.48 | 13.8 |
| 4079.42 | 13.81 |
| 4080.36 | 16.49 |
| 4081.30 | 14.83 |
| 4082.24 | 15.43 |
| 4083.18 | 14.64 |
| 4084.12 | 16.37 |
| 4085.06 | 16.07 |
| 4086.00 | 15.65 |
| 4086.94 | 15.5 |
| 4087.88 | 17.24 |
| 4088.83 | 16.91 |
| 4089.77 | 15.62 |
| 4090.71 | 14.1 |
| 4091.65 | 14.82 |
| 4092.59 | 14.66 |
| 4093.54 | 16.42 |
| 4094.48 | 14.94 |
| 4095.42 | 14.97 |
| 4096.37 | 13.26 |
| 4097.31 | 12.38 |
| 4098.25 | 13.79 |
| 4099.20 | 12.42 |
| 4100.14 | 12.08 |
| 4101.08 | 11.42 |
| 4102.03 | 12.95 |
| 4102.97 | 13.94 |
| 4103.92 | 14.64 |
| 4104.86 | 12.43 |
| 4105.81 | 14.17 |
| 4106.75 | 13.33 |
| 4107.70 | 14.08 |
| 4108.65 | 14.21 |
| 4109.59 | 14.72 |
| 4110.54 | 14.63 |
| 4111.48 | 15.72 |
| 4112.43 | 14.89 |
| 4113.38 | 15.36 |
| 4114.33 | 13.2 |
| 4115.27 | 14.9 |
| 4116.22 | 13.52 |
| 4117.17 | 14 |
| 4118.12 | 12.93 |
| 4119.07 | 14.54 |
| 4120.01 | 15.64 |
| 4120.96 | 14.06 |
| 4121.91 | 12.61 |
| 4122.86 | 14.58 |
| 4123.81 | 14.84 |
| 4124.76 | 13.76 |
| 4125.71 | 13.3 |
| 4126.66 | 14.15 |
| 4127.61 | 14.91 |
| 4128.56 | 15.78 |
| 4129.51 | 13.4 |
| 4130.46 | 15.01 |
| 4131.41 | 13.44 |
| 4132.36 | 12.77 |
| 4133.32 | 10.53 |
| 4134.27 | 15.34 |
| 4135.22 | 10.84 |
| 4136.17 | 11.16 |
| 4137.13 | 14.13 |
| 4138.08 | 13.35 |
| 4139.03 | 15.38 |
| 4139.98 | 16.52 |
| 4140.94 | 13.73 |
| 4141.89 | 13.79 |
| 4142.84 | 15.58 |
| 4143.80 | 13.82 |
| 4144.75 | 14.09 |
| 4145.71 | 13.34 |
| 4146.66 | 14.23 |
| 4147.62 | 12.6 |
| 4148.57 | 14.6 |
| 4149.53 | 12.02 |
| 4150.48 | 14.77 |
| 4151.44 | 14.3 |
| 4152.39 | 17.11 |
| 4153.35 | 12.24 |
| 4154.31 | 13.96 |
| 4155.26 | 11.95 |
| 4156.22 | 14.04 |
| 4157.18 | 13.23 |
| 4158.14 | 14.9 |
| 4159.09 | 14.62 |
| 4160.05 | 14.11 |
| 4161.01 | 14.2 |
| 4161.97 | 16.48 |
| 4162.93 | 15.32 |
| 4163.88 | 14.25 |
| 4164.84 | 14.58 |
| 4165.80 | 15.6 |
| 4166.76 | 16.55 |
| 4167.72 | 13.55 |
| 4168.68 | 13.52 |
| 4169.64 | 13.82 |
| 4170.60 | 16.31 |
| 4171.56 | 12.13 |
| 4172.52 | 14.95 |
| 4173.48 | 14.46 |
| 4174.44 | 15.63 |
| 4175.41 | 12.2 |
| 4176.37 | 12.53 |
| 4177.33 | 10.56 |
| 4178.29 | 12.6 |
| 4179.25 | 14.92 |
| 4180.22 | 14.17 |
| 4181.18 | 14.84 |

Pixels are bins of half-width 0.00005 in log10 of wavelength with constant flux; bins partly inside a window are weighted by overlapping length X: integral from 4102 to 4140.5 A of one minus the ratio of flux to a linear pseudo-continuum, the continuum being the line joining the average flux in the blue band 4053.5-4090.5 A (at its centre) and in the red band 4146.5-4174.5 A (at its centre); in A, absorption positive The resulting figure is 1.0 A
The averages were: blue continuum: 14.5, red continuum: 14.3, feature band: 14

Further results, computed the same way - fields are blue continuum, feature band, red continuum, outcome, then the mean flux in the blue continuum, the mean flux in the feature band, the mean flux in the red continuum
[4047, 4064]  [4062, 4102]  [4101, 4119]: 0.9 A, 15.1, 14.2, 14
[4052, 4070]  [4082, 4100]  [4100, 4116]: -1.3 A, 14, 14.9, 14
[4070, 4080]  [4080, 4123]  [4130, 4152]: -1.7 A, 14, 14.4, 13.7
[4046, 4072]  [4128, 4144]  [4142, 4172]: 0.5 A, 14.4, 13.8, 14.3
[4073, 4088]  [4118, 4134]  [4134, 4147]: 0.3 A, 15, 13.9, 13.9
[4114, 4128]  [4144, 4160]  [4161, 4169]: 0.9 A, 14.1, 13.9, 15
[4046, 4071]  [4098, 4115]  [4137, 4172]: 0.6 A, 14.4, 13.8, 14.3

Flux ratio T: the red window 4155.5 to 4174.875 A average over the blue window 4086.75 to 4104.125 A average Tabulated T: 1.02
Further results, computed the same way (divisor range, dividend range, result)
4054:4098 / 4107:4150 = 0.97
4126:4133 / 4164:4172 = 1.03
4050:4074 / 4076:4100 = 1.06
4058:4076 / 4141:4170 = 1.04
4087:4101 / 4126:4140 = 0.95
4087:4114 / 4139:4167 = 1.00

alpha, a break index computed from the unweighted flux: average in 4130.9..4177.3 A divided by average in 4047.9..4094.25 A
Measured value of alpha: 0.95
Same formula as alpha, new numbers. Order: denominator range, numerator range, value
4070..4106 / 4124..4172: 0.98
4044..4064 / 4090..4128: 0.97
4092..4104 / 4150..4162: 1.04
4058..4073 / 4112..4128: 1.03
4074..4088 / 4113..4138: 0.91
